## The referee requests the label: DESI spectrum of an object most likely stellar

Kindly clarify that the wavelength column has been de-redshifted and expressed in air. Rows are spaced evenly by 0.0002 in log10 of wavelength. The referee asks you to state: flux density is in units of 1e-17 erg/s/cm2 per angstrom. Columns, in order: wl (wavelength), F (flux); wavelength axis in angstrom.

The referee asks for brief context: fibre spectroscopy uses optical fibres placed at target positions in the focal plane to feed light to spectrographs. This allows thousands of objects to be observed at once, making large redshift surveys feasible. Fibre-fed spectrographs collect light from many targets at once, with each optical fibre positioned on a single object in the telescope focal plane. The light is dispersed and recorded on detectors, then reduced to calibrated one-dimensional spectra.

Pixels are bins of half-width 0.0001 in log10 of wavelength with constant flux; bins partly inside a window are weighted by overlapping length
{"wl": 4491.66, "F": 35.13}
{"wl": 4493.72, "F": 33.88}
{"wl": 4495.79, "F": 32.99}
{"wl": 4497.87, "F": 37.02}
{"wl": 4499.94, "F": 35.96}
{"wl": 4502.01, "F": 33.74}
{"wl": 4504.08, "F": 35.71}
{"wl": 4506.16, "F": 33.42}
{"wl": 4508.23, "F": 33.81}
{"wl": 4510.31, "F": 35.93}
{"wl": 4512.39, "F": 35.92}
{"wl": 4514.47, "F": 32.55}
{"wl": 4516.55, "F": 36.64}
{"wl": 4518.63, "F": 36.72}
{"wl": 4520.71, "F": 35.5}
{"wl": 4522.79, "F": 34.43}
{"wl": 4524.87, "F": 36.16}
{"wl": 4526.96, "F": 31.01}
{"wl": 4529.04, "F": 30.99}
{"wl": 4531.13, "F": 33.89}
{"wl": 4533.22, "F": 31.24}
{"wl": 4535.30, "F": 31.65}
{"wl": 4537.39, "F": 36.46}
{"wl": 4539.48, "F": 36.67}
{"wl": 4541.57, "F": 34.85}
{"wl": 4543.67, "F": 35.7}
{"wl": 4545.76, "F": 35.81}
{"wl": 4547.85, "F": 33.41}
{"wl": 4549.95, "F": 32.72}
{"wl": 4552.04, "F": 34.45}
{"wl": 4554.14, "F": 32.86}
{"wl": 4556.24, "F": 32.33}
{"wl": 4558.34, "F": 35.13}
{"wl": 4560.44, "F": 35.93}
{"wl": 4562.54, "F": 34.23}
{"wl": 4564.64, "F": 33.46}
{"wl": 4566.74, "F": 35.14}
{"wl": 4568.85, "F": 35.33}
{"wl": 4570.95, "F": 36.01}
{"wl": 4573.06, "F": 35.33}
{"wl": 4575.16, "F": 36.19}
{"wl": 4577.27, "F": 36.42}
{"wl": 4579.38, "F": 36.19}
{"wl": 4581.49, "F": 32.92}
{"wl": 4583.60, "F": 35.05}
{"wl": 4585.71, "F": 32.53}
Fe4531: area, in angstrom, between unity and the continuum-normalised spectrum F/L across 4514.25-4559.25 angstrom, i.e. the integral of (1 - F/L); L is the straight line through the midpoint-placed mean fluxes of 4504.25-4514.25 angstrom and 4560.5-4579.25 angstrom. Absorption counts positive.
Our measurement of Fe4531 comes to 1.02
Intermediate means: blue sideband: 34.6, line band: 34.2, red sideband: 35.3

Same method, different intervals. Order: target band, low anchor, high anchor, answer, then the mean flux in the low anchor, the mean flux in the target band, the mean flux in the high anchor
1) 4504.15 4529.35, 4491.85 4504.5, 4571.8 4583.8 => 0.3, 34.9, 34.6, 35.4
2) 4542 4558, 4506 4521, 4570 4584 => 0.6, 35.1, 34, 35.5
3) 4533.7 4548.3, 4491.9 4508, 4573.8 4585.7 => 0.0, 34.7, 34.9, 35.1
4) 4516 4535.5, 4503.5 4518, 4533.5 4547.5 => 0.6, 34.9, 33.9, 34.9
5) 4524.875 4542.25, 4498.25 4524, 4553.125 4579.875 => 0.8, 35.1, 33.5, 34.9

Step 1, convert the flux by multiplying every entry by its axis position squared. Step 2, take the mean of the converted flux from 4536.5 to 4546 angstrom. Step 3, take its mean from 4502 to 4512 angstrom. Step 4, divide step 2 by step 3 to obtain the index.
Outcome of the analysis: 1.1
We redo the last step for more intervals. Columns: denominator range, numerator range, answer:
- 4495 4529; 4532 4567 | 1.00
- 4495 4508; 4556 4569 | 1.02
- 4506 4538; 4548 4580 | 1.04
